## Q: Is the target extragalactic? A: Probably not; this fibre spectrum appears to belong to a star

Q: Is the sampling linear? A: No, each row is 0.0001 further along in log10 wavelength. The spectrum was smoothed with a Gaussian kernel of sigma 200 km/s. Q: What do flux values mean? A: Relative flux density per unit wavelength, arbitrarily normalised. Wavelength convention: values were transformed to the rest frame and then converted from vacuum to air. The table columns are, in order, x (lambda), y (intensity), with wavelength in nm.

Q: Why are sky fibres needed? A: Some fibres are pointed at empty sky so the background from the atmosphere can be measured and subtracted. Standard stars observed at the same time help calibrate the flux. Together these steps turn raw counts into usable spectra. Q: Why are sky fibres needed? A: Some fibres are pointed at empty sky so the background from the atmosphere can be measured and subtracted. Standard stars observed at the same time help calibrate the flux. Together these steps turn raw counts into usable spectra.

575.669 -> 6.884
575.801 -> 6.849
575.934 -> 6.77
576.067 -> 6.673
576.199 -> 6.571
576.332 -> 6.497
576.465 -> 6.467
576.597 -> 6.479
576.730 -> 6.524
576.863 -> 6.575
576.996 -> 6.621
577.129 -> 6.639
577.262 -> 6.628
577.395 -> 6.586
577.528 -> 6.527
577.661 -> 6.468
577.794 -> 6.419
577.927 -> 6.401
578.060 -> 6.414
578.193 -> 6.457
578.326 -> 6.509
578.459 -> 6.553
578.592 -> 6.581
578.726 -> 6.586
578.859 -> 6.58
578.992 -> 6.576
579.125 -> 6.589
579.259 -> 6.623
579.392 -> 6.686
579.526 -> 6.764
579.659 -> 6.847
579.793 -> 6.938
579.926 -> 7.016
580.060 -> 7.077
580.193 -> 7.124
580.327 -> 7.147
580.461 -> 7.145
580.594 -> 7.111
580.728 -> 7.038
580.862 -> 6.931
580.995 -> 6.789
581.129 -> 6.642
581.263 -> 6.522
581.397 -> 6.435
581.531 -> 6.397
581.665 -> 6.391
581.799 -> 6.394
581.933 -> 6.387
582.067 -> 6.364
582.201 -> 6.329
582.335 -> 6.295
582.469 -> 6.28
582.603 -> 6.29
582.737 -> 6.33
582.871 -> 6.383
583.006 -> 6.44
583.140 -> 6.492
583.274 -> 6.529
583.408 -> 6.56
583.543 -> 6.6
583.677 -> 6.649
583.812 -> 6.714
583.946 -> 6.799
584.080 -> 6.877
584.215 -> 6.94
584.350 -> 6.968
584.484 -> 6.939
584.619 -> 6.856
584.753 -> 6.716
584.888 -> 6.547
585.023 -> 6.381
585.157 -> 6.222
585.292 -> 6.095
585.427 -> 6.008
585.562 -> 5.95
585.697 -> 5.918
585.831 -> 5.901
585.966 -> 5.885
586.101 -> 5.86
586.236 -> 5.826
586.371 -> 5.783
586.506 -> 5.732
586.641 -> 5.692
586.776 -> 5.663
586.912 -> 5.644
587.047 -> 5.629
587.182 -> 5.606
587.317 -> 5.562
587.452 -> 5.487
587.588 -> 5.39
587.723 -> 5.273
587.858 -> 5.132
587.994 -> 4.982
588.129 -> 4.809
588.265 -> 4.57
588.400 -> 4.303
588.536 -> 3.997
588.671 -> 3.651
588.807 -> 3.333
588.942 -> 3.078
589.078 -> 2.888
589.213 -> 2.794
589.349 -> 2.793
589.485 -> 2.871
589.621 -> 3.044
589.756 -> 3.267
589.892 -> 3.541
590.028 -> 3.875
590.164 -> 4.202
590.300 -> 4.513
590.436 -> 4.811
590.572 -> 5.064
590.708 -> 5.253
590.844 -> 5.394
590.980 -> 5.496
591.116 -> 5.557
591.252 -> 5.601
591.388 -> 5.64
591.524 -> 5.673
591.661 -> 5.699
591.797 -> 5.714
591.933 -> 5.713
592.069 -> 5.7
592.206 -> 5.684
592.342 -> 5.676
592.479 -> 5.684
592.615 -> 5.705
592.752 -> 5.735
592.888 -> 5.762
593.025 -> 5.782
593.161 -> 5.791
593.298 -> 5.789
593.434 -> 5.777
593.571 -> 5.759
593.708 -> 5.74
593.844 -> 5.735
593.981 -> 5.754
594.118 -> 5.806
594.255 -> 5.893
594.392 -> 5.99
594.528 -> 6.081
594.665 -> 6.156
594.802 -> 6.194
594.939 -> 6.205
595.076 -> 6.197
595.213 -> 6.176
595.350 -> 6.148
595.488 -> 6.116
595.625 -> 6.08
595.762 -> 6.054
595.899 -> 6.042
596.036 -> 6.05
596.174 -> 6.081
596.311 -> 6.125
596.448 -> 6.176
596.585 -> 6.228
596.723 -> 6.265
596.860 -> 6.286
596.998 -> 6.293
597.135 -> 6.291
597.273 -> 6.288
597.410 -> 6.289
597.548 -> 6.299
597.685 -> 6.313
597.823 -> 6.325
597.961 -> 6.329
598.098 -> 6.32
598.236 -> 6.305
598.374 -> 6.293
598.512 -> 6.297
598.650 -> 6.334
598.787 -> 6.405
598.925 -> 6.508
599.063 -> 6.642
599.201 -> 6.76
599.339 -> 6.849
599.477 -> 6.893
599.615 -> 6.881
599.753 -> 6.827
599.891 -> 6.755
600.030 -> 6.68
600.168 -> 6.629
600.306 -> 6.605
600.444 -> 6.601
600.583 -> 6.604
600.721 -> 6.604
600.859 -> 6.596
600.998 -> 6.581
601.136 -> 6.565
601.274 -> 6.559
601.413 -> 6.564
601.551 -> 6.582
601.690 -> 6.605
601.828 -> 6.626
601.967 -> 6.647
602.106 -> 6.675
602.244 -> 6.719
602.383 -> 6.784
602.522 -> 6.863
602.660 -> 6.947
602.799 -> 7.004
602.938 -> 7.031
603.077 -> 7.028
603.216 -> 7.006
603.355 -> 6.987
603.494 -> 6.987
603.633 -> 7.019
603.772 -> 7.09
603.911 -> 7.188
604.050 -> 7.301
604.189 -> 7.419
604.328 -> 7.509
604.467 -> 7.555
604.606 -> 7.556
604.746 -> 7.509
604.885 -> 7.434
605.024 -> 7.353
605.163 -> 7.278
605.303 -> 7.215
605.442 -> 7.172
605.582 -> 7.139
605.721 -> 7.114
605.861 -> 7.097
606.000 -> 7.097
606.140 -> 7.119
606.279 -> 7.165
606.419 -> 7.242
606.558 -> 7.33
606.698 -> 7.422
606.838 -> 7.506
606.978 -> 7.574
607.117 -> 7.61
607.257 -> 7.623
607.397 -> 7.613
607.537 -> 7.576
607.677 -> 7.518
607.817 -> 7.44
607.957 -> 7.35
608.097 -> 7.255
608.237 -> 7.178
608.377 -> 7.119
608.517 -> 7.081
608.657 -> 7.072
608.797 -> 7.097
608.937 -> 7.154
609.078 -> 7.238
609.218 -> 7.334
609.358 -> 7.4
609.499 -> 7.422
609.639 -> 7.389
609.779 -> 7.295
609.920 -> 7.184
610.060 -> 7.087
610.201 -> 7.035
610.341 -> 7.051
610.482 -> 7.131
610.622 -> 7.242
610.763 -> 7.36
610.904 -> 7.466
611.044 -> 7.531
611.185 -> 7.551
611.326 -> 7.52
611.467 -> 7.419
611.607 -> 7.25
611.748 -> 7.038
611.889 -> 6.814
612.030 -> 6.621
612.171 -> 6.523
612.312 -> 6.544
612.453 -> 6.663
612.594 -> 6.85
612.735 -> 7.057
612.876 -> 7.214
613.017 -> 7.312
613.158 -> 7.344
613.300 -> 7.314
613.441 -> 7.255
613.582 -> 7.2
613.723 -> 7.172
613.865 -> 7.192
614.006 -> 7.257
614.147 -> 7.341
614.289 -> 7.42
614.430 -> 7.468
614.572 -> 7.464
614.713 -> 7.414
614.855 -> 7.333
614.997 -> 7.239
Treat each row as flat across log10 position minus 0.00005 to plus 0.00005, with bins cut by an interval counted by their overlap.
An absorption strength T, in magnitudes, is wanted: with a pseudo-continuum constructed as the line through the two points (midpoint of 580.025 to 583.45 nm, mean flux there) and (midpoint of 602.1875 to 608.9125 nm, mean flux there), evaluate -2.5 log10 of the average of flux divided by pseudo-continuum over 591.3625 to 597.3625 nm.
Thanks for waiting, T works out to 0.17 mag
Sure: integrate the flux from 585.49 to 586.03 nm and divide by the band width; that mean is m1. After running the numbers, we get 5.92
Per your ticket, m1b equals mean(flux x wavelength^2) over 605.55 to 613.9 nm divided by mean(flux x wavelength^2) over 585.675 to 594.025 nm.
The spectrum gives 1.52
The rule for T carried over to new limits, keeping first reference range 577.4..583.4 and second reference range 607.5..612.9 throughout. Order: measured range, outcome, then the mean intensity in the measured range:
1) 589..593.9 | 0.34 mag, 4.99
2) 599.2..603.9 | 0.04 mag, 6.77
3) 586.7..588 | 0.23 mag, 5.46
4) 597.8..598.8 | 0.10 mag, 6.32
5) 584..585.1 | -0.01 mag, 6.78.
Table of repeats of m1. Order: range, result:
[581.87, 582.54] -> 6.33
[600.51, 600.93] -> 6.59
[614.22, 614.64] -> 7.45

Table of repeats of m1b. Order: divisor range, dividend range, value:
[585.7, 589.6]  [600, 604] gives 1.49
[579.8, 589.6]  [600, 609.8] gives 1.30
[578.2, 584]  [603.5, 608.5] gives 1.20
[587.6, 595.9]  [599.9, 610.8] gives 1.44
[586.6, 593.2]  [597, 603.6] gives 1.41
